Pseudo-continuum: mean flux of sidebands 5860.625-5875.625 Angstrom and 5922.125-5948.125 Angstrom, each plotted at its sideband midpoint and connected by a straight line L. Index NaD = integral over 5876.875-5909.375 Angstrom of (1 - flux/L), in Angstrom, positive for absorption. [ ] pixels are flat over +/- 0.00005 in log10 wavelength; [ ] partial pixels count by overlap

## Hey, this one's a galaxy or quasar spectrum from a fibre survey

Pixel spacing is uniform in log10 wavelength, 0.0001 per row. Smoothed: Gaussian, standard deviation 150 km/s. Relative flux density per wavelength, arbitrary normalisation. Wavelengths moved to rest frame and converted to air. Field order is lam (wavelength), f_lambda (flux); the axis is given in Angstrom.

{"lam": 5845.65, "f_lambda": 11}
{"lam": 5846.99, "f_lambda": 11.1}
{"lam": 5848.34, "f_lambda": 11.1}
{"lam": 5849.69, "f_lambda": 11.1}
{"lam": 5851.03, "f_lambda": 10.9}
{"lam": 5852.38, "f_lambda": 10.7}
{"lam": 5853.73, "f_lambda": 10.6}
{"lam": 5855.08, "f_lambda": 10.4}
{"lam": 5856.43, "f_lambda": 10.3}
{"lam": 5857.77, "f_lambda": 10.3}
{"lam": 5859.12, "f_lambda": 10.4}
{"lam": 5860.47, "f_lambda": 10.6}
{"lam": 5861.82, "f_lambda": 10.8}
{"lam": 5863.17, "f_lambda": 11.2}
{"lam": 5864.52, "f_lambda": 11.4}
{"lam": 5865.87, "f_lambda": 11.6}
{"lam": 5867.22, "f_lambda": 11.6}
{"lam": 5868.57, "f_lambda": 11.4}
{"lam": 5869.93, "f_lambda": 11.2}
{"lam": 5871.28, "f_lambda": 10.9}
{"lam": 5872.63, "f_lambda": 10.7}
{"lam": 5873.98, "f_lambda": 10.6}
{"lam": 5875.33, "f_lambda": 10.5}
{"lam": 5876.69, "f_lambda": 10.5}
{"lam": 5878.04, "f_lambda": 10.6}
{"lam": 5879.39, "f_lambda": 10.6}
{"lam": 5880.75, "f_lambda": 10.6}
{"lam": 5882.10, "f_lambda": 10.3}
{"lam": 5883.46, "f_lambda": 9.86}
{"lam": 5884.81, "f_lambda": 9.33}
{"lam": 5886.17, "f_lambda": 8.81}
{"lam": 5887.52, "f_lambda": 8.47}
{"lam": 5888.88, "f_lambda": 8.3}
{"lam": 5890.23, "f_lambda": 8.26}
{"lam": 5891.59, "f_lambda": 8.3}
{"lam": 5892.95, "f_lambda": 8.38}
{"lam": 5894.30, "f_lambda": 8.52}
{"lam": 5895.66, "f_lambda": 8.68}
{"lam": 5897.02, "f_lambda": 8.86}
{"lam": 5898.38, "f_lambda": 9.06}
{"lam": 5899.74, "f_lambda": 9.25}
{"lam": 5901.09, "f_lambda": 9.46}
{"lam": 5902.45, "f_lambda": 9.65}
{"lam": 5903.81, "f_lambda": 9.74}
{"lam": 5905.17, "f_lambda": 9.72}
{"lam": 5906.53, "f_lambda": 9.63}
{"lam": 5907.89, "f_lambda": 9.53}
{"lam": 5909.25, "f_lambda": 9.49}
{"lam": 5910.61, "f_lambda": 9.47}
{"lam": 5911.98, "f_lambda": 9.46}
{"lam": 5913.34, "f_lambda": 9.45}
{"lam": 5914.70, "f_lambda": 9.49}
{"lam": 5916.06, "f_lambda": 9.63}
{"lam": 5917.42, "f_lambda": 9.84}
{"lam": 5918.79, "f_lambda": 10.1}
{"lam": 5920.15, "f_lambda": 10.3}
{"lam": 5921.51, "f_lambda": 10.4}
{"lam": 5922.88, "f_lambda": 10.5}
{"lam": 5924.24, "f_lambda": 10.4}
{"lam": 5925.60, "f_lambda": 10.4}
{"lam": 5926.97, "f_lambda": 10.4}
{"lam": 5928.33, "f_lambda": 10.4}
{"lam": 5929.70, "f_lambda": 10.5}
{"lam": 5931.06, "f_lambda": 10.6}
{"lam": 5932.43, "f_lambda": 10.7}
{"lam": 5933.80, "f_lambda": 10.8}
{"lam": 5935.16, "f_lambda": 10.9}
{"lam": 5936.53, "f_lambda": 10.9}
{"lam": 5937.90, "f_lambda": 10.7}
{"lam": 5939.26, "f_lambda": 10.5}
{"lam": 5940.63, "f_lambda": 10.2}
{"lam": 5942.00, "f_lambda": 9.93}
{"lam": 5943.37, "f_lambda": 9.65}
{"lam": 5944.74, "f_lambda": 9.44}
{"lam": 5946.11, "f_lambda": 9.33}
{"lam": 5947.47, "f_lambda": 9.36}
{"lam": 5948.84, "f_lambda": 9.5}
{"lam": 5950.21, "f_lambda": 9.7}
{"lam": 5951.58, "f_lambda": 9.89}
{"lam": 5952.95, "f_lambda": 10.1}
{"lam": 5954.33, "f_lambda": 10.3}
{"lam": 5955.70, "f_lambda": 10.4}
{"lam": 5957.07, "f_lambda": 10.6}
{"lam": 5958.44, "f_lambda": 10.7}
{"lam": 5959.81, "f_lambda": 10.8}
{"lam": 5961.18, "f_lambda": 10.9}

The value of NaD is 4.4 Angstrom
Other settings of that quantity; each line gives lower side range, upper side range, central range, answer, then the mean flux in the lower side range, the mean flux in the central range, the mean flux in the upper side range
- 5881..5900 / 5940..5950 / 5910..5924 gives -0.93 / 8.91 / 9.88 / 9.63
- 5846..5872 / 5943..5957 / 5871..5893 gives 1.92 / 10.9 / 9.72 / 9.81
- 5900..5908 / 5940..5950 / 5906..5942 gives -2.07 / 9.62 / 10.2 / 9.63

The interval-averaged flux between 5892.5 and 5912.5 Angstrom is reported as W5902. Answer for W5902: 9.27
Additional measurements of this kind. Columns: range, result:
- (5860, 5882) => 10.9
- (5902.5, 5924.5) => 9.8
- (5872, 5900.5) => 9.45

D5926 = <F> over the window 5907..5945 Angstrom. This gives 10.1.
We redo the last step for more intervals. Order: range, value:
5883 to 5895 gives 8.67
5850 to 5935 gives 10.1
